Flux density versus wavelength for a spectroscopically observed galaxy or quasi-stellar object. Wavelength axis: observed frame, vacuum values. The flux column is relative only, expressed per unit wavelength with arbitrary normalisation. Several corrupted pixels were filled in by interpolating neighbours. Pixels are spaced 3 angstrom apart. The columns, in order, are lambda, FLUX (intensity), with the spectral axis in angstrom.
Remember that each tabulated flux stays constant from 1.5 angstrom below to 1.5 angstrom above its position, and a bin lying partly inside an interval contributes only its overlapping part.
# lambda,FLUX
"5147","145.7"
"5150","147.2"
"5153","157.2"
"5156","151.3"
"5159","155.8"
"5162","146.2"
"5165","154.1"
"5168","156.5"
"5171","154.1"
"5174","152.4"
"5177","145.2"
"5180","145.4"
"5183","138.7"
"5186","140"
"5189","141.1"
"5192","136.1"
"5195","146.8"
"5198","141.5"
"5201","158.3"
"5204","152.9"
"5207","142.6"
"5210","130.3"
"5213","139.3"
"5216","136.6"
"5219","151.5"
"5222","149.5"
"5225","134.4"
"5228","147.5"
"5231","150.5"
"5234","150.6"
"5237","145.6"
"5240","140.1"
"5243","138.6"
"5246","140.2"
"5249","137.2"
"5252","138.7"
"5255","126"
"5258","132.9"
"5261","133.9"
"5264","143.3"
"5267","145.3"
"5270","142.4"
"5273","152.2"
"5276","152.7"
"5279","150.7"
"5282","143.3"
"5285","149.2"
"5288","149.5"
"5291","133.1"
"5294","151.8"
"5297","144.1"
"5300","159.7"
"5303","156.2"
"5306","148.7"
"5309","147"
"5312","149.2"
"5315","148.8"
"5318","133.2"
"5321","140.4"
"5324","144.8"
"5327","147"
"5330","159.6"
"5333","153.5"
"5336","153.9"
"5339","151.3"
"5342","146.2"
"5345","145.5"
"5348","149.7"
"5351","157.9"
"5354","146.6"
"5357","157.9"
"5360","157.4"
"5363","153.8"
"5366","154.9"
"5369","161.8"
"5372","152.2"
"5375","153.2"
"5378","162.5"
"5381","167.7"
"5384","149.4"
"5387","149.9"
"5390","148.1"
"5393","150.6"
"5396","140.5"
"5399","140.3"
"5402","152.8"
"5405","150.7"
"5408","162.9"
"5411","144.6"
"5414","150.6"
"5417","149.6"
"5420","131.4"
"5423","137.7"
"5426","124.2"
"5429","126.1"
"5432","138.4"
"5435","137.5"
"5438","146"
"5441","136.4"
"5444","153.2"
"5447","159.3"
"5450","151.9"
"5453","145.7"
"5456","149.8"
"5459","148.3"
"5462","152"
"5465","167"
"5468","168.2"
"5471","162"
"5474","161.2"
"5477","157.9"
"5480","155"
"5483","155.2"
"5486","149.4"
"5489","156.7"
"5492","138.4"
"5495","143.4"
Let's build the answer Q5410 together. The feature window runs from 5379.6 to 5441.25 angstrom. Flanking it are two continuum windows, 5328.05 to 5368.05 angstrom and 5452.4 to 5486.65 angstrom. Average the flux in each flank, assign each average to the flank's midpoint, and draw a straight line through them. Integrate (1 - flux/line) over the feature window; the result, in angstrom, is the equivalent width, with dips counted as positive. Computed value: 4.0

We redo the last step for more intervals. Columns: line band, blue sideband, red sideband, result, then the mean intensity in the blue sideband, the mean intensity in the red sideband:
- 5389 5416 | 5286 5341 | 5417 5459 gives -1.0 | 148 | 142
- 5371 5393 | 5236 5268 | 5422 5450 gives -2.3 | 138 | 141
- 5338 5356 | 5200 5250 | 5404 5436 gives -1.0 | 144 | 141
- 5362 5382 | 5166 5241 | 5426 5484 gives -1.2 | 145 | 150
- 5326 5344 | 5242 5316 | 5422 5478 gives -0.7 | 145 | 149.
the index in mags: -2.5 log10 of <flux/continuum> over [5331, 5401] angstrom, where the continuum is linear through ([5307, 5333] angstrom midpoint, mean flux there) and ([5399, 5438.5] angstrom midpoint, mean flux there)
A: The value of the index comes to -0.06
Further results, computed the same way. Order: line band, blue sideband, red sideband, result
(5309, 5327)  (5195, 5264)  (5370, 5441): 0.00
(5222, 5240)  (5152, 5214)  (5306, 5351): 0.01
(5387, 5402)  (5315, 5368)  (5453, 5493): 0.04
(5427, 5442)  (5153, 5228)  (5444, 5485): 0.14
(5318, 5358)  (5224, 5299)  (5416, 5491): -0.03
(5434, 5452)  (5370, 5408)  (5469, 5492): 0.05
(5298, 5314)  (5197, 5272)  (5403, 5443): -0.07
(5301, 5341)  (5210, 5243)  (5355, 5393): 0.02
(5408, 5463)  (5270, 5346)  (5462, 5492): 0.08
